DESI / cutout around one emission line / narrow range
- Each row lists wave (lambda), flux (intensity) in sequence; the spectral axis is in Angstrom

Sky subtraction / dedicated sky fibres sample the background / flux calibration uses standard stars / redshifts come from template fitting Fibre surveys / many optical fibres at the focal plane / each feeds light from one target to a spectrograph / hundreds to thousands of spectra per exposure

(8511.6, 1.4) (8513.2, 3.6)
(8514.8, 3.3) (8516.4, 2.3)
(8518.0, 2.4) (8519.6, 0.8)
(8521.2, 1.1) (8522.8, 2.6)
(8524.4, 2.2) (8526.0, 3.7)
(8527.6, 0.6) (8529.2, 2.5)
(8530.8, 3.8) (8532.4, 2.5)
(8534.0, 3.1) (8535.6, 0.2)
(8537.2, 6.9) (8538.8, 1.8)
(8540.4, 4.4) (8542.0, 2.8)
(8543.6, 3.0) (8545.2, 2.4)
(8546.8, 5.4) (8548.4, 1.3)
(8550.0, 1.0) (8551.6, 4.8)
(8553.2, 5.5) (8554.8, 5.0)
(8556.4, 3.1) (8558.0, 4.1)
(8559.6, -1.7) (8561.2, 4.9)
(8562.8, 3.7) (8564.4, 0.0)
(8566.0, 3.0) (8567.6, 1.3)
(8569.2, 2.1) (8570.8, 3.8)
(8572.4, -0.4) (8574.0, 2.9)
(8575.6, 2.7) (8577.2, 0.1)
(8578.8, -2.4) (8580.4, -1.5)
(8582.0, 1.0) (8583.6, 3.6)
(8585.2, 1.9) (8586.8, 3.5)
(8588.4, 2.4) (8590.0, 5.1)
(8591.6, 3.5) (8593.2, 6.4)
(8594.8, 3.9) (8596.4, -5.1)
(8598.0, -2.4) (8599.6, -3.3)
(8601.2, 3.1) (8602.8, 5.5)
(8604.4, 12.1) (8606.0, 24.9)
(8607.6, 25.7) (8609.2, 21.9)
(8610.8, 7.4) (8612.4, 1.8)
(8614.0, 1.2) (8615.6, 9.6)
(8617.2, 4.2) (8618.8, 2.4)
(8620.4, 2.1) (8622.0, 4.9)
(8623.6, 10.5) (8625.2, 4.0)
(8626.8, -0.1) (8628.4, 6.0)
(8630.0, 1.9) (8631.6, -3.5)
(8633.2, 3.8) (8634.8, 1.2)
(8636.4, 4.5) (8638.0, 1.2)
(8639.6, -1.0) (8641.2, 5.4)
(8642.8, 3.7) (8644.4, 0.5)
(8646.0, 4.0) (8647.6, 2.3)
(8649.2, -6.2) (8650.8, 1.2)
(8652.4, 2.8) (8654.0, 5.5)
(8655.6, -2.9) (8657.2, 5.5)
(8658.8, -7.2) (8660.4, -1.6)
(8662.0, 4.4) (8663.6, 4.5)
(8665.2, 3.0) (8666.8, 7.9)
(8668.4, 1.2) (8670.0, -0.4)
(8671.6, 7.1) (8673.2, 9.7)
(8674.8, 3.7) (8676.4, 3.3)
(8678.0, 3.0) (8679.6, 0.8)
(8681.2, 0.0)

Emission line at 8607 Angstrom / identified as H-beta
